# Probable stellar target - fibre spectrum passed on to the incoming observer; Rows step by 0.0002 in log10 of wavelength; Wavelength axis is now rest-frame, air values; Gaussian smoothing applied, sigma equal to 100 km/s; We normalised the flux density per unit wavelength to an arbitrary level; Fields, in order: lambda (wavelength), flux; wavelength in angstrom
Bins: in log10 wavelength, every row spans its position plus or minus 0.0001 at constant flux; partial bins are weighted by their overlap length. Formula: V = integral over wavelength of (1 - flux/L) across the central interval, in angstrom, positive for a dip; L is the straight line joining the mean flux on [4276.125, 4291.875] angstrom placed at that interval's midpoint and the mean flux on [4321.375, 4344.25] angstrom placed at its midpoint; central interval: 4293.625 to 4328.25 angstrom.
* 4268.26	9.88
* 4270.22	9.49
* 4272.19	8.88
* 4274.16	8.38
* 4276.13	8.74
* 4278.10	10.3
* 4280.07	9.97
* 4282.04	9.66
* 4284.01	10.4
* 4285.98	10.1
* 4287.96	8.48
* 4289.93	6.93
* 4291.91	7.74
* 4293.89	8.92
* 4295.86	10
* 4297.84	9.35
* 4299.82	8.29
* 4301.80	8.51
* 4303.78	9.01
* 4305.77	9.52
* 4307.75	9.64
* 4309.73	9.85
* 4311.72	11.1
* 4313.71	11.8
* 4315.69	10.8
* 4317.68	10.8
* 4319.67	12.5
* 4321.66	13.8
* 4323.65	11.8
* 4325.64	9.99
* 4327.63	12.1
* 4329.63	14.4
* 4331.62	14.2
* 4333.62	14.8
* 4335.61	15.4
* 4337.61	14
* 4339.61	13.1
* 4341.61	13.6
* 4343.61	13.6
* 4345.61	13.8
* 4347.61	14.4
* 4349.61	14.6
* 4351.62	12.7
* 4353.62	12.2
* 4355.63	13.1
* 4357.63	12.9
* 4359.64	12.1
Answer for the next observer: 3.34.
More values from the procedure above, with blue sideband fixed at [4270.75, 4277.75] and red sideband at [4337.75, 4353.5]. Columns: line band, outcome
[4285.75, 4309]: 3.5 angstrom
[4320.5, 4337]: -1.1 angstrom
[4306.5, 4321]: 0.7 angstrom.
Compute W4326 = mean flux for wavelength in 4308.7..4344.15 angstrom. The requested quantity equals 12.6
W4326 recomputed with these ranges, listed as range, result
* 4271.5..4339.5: 10.6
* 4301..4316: 10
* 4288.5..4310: 8.85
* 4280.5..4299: 9.09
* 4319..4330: 12.3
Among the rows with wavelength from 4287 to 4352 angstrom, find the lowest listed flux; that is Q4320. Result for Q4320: 6.93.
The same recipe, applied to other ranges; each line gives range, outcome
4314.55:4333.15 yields 9.99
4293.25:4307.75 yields 8.29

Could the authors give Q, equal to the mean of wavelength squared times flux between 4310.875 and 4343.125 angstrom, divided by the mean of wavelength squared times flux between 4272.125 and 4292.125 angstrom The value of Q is 1.4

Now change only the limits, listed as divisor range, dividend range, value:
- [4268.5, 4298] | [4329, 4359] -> 1.54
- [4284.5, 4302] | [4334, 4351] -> 1.64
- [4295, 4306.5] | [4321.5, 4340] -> 1.49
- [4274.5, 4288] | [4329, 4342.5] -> 1.50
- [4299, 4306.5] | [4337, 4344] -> 1.56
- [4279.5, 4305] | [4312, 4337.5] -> 1.43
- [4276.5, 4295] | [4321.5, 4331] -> 1.38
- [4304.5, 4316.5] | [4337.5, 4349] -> 1.34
